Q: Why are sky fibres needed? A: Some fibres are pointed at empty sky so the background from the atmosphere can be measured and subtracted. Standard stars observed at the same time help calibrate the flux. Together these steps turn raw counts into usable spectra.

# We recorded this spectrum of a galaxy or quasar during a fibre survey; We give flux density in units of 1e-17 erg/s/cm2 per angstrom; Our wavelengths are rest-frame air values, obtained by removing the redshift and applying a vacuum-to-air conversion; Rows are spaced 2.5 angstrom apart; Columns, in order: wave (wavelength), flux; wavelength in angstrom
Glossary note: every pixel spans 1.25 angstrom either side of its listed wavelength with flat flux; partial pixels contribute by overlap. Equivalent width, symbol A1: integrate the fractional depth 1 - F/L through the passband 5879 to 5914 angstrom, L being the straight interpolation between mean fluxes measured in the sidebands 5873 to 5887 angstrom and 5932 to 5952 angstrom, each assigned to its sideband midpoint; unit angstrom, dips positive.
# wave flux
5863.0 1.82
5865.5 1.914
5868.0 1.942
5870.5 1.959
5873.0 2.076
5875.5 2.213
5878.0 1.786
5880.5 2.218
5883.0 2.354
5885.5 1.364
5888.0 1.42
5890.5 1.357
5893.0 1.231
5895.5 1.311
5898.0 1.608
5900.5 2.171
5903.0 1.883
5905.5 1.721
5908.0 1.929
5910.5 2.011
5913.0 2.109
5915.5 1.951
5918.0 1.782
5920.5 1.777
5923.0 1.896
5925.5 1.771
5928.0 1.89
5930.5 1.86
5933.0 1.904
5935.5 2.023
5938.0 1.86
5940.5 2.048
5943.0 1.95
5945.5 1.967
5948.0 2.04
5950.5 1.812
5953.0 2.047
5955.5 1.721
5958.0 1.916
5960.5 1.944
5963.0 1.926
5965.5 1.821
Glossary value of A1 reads 3.8 angstrom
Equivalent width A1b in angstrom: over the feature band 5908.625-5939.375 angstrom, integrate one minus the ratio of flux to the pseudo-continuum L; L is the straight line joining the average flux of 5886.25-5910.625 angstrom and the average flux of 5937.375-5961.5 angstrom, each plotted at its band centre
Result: -2.0 angstrom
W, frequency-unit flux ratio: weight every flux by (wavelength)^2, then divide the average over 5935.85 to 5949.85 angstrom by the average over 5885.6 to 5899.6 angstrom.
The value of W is 1.4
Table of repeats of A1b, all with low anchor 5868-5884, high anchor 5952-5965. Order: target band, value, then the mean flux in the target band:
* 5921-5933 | 0.7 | 1.85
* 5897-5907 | 0.9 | 1.85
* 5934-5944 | -0.1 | 1.97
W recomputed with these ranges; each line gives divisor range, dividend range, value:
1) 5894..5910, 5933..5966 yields 1.11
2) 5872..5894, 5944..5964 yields 1.10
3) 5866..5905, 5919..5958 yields 1.08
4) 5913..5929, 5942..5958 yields 1.04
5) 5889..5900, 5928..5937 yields 1.36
